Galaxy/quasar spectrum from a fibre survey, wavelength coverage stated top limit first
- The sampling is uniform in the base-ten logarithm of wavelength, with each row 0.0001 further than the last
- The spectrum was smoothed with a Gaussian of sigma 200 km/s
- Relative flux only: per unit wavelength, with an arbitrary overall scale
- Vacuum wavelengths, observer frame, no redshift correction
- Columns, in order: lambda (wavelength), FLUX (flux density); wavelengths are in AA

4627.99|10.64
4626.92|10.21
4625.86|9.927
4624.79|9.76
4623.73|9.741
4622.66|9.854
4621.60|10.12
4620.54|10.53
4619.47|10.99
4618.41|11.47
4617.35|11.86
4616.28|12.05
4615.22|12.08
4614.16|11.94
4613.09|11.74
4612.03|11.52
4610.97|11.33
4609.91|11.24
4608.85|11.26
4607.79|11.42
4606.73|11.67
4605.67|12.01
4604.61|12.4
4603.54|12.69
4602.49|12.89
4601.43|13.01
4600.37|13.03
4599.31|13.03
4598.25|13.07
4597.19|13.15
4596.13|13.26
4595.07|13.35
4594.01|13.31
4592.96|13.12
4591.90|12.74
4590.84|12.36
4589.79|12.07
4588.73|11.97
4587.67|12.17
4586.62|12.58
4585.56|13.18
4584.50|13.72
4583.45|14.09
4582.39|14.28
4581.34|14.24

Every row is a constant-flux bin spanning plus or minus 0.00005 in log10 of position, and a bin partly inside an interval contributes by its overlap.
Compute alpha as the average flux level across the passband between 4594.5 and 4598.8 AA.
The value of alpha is 13.2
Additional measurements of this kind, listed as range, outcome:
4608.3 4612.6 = 11.4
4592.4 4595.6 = 13.3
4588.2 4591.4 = 12.1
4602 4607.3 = 12.3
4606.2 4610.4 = 11.4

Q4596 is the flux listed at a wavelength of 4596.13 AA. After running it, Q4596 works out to 13.26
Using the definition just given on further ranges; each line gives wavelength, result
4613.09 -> 11.74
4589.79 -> 12.07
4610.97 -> 11.33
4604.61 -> 12.4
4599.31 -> 13.03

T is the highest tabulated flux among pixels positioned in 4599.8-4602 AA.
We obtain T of 13.03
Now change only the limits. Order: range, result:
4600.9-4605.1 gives 13.01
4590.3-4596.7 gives 13.35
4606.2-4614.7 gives 11.94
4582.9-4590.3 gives 14.09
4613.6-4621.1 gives 12.08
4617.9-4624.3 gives 11.47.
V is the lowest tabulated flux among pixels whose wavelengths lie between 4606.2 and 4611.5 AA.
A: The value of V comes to 11.24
